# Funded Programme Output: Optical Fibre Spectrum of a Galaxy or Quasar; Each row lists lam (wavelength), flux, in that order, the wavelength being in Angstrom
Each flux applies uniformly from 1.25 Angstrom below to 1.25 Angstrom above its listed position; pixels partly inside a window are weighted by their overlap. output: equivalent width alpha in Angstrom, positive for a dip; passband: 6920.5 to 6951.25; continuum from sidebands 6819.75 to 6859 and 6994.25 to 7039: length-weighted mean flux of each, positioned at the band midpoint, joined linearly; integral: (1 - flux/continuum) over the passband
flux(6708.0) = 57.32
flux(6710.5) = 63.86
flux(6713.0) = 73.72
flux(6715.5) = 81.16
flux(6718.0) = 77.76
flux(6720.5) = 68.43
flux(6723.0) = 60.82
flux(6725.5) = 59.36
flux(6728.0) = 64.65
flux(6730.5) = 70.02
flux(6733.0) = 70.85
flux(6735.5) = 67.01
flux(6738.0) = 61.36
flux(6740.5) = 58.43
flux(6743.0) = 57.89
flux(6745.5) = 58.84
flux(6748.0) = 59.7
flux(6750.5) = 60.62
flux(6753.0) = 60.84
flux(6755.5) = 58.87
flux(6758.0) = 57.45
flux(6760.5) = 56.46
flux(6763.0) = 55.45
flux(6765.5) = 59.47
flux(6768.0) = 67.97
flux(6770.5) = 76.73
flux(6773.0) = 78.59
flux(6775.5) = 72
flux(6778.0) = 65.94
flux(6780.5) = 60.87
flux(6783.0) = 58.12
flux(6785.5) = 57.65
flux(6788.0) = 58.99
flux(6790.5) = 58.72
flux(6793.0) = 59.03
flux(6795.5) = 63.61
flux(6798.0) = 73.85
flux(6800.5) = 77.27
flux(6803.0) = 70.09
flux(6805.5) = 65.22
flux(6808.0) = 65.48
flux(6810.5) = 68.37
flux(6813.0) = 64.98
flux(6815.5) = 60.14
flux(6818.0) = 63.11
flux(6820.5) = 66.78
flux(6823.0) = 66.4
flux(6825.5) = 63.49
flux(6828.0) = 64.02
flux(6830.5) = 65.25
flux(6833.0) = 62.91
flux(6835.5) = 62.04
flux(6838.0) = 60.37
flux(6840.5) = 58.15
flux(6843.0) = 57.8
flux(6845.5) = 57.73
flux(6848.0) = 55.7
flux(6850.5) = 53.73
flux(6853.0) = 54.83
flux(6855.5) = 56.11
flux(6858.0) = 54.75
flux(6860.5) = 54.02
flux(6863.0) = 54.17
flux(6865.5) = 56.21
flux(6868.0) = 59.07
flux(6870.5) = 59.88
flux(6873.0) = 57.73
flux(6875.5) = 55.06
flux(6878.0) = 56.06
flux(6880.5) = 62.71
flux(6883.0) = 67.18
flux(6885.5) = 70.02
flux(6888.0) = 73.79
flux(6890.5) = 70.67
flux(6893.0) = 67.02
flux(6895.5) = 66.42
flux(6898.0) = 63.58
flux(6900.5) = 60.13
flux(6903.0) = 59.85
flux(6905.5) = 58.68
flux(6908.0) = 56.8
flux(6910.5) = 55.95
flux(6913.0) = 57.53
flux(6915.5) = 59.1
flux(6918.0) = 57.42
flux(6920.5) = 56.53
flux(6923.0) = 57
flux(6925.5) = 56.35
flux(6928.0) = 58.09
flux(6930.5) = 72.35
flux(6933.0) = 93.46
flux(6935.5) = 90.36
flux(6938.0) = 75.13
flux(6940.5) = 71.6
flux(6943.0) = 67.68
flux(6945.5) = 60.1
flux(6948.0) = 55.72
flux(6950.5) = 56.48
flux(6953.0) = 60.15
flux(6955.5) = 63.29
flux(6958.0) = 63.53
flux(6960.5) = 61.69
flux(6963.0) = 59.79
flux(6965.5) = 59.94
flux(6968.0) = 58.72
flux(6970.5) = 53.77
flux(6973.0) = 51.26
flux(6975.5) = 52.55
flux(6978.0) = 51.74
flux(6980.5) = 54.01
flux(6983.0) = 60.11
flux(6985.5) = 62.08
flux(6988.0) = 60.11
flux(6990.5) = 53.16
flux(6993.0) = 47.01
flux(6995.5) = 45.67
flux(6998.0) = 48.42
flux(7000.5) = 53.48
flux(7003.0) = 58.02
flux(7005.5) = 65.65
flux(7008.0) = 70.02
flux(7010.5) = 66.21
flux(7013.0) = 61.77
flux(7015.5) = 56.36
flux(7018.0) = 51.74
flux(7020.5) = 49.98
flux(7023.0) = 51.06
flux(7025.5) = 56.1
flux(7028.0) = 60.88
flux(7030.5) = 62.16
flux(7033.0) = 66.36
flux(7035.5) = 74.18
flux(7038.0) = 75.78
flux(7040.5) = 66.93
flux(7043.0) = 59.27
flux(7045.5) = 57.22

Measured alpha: -4.0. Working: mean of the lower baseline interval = 60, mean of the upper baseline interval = 59.6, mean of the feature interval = 67.6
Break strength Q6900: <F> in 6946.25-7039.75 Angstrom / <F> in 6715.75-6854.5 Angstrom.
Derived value 0.9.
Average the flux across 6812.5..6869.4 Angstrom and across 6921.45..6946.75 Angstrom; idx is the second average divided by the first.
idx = 1.2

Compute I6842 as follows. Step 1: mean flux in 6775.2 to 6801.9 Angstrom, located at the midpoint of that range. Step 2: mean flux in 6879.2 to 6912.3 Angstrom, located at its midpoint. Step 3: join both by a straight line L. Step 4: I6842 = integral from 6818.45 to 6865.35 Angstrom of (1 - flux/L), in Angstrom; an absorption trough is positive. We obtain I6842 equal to 3.4 Angstrom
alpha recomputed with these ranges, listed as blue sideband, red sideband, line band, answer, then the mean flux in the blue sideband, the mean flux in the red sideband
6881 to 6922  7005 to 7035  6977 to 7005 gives 2.9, 62.5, 60.1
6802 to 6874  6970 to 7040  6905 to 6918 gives 0.4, 60.6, 58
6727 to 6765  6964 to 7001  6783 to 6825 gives -3.7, 61.2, 54.2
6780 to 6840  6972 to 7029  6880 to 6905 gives -2.3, 64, 56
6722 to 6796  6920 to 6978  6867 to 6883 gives 1.0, 62.5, 63.1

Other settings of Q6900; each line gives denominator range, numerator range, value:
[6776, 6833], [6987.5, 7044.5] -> 0.92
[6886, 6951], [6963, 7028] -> 0.87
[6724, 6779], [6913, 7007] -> 0.95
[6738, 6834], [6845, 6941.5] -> 0.98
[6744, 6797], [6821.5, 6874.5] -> 0.95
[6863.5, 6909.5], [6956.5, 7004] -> 0.89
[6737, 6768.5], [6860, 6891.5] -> 1.04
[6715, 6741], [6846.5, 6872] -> 0.83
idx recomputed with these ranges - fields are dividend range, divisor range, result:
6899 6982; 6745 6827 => 0.96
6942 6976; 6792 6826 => 0.89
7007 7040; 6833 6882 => 1.08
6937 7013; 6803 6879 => 0.98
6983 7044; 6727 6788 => 0.94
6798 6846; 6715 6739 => 0.95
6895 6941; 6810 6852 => 1.04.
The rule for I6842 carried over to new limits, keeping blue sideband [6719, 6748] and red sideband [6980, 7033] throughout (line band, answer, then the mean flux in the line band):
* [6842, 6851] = 0.6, 56.4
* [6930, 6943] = -4.7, 79.8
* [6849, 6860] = 1.1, 54.8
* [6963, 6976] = 0.5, 55.8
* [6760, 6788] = -0.9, 64.4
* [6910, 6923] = 0.4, 57.4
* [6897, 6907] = -0.1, 60.4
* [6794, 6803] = -1.3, 71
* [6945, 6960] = -0.4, 60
